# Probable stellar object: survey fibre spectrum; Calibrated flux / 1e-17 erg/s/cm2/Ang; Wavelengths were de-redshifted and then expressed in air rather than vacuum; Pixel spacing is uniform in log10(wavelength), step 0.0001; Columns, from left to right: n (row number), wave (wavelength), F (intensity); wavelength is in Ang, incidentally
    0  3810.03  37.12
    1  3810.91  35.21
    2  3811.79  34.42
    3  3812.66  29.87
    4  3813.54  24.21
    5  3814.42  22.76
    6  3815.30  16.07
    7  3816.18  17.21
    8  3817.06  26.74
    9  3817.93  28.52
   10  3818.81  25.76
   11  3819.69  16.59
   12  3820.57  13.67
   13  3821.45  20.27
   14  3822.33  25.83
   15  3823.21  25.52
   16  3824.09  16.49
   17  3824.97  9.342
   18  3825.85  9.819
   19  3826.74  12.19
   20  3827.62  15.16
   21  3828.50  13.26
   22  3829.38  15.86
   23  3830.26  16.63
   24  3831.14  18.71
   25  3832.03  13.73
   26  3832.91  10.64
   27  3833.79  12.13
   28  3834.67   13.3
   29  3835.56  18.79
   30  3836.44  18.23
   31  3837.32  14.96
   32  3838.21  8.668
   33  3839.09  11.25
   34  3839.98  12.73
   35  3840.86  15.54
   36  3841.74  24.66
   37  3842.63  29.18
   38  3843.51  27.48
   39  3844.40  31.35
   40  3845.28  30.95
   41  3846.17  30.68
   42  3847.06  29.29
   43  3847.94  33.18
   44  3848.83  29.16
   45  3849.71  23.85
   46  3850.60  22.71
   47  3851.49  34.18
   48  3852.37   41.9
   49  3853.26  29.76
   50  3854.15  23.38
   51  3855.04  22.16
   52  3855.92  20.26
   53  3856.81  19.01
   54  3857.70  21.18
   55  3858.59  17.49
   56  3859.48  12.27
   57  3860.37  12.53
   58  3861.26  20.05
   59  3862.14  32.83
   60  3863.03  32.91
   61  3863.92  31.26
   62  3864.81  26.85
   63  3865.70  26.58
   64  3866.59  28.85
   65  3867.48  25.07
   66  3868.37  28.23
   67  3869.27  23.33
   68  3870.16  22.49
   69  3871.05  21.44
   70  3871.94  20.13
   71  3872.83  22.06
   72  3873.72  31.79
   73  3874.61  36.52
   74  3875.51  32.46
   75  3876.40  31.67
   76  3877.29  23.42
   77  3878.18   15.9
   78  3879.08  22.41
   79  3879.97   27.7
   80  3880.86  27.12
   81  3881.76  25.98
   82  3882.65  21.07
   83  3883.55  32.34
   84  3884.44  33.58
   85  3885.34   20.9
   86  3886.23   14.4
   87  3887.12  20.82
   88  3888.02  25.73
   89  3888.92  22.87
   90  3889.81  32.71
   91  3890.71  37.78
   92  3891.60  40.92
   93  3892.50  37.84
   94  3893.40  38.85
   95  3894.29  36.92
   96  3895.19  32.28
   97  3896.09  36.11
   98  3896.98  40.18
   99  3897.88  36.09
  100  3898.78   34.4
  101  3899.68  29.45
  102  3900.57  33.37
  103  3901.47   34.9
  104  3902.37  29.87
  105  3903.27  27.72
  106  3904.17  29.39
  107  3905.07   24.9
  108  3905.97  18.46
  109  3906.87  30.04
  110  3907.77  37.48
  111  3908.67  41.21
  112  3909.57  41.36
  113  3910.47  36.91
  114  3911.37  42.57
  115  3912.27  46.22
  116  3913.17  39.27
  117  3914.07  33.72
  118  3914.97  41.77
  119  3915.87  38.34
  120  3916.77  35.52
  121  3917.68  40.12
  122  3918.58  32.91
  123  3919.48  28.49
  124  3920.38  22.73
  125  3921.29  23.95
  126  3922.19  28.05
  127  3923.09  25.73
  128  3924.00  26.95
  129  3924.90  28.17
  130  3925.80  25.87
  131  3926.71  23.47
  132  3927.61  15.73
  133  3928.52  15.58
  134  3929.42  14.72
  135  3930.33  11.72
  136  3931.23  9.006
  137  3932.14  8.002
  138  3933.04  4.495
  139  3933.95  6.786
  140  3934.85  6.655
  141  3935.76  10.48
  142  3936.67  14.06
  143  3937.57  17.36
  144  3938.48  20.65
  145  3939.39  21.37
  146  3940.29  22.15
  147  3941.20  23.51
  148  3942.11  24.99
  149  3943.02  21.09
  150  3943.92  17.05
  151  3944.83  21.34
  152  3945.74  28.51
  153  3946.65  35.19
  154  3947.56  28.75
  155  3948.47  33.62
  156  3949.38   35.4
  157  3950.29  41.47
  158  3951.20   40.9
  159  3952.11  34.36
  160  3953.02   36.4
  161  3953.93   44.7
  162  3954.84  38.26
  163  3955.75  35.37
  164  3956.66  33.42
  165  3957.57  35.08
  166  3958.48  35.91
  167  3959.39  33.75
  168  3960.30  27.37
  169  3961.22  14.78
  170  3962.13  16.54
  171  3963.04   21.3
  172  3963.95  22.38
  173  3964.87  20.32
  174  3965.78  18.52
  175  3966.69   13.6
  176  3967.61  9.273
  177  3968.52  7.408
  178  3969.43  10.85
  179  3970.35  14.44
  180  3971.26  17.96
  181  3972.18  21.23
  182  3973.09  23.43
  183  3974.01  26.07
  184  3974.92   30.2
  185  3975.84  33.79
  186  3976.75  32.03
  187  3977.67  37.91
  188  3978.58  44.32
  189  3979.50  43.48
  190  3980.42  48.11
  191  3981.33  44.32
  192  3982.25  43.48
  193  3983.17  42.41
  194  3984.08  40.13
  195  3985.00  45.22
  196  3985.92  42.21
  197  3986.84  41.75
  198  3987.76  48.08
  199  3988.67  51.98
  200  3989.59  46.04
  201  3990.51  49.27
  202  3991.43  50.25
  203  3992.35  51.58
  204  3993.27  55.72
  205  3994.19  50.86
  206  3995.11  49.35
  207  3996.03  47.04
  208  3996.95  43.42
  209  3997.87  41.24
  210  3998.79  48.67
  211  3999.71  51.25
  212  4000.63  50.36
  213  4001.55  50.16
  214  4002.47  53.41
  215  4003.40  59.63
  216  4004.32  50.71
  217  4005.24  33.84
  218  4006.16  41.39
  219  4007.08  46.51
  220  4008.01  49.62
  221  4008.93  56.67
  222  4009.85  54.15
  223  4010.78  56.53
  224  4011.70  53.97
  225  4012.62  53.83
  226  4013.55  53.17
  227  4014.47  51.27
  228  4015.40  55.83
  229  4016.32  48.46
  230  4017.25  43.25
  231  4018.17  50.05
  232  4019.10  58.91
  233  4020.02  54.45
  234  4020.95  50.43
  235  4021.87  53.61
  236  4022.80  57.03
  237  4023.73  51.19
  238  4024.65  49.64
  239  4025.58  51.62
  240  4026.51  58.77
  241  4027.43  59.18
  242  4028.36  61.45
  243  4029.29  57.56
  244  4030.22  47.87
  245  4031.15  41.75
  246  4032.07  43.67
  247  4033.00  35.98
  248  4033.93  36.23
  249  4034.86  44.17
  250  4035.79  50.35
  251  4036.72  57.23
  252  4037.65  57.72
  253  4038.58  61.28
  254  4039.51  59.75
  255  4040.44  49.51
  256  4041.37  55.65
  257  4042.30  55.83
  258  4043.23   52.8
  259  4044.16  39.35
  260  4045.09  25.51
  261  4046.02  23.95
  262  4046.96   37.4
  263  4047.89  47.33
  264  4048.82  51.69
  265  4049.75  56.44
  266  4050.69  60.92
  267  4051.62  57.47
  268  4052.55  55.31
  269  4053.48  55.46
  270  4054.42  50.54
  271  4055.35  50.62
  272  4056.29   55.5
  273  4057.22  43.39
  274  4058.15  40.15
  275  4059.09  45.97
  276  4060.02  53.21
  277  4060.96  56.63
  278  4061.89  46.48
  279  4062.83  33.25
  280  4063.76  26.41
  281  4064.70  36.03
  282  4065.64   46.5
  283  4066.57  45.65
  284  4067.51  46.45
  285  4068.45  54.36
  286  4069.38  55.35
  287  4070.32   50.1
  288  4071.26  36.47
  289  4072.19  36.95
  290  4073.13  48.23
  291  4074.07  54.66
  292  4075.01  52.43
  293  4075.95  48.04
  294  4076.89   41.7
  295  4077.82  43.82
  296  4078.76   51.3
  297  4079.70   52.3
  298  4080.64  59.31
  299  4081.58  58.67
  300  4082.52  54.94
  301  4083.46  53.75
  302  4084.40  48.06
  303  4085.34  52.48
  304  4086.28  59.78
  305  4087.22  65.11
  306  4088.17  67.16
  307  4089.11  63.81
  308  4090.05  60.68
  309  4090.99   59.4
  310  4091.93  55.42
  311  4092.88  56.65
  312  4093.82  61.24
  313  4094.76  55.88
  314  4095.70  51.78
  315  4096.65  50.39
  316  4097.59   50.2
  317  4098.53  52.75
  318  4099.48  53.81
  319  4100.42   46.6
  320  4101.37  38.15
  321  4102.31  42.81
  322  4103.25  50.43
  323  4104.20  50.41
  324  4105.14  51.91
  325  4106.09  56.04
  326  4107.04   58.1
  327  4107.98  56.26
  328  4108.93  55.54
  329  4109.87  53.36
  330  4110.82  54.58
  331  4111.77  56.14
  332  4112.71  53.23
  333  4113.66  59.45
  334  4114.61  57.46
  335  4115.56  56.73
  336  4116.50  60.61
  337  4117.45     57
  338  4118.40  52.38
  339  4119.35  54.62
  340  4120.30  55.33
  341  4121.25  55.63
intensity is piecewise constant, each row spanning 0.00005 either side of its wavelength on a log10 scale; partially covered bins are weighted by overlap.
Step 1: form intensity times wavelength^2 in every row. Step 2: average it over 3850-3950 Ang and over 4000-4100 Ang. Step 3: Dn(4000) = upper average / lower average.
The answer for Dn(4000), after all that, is 2.04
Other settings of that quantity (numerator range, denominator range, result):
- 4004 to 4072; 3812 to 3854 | 2.58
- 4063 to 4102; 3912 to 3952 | 2.22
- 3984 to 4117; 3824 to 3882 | 2.49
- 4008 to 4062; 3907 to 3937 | 2.07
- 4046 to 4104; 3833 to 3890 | 2.33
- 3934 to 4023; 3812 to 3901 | 1.63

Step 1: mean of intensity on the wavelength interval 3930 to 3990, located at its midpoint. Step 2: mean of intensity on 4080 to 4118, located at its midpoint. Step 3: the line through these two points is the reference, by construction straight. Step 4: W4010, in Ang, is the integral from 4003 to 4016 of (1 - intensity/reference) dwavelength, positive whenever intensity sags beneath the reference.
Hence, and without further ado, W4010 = -4.7 Ang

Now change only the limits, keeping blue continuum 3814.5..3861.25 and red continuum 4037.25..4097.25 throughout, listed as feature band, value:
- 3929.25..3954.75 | 8.5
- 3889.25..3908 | -3.2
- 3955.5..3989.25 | 6.9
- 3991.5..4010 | -3.3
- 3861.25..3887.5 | -1.0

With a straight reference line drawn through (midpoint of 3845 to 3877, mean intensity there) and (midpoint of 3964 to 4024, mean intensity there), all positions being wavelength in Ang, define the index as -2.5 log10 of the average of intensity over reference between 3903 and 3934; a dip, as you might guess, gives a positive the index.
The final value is 0.19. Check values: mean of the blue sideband 26.3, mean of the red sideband 42.6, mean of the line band 27.6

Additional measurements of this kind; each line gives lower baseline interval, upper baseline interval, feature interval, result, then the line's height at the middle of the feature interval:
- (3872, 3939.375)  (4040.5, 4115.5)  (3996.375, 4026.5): -0.212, 41.8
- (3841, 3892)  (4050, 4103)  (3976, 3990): -0.084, 40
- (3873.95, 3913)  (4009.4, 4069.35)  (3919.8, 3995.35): 0.356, 39.4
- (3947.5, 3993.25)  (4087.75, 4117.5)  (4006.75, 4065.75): -0.139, 44.1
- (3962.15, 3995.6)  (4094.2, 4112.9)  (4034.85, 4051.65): -0.144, 43.5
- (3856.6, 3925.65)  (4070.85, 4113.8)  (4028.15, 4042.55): -0.098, 46.4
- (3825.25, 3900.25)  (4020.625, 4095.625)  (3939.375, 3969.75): 0.344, 36.9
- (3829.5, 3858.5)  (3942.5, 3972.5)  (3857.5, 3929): -0.213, 23.9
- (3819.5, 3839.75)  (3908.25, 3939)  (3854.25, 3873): -0.226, 18.8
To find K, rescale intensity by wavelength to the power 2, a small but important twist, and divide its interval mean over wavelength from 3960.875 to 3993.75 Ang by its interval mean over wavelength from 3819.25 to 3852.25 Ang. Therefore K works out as 1.8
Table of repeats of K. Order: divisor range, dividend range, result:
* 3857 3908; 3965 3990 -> 1.22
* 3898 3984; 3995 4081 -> 1.86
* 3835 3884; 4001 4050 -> 2.21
